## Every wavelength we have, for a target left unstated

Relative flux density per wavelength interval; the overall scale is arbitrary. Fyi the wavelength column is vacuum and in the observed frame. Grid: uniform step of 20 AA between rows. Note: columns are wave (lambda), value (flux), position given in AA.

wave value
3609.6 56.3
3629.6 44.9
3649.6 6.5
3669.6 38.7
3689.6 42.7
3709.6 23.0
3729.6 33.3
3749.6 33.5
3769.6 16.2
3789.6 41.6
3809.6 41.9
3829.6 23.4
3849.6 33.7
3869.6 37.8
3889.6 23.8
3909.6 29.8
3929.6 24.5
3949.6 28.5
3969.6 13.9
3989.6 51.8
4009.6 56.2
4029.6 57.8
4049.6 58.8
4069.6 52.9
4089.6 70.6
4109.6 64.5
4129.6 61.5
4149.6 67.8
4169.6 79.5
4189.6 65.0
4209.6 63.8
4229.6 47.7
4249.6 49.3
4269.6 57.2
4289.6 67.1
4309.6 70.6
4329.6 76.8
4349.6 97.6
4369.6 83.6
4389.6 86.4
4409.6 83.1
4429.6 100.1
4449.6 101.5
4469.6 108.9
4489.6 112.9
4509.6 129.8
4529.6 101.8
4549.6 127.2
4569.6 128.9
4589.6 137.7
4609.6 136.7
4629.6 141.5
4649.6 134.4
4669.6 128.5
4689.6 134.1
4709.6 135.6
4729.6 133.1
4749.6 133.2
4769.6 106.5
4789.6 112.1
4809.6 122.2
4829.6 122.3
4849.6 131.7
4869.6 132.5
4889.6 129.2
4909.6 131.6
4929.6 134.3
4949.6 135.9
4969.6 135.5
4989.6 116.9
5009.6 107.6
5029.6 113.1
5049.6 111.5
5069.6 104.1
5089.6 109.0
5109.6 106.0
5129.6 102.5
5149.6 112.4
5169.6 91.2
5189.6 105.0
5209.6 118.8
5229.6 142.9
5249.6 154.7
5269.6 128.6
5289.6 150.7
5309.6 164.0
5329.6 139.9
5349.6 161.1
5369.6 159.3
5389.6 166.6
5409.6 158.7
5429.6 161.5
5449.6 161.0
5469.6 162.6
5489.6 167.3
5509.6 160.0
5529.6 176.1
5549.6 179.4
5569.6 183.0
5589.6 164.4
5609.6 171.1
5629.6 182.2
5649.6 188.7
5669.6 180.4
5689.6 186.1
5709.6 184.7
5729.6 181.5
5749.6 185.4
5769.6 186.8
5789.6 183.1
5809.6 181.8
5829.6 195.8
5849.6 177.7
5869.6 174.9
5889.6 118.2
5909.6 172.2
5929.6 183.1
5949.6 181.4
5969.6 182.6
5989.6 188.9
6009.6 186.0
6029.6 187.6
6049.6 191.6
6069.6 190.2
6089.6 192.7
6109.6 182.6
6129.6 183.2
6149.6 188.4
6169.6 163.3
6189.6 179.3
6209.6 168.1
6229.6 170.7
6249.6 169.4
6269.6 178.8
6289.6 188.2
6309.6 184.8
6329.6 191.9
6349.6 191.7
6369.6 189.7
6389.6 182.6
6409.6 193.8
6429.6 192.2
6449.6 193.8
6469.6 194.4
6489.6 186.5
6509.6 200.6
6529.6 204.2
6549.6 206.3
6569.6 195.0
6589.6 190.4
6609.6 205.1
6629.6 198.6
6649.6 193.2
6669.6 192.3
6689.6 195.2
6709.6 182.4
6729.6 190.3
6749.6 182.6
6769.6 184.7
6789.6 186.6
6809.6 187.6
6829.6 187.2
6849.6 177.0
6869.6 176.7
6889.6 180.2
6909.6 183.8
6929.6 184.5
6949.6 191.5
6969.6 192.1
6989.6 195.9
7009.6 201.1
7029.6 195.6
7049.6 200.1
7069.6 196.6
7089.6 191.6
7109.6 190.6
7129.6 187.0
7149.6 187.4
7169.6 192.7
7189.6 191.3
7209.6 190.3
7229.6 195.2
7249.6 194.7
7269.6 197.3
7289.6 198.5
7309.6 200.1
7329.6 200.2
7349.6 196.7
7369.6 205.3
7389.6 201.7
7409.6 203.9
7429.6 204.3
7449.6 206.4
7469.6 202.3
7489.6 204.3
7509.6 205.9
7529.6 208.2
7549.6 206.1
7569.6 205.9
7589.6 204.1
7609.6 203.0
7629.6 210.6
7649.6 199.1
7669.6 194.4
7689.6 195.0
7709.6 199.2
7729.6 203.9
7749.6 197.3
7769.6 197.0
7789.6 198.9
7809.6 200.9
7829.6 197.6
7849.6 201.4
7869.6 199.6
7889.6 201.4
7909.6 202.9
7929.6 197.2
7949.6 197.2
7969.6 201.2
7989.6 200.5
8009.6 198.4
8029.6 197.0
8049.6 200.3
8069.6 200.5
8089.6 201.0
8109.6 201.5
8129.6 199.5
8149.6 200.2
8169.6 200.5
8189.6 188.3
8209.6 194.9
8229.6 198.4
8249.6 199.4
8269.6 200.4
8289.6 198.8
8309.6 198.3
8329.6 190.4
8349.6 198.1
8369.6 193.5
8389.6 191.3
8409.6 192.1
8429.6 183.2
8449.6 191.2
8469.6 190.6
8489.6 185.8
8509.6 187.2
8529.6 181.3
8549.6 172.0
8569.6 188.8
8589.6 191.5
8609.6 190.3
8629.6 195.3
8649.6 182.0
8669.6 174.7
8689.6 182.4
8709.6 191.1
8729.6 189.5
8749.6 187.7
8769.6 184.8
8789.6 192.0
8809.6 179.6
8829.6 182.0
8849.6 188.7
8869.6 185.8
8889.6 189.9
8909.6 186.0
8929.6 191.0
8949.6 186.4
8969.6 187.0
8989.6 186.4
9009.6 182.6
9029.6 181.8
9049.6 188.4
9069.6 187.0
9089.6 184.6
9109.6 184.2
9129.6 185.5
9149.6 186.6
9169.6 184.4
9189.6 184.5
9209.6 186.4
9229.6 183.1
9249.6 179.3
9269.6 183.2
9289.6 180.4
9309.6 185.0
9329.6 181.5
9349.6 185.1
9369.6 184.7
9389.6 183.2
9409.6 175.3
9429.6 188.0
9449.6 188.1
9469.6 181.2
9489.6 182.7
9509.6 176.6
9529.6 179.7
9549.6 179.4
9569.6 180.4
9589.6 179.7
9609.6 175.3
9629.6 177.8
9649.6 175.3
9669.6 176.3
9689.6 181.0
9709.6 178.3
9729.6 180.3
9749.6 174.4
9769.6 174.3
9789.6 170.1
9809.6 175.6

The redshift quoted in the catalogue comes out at 0.000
